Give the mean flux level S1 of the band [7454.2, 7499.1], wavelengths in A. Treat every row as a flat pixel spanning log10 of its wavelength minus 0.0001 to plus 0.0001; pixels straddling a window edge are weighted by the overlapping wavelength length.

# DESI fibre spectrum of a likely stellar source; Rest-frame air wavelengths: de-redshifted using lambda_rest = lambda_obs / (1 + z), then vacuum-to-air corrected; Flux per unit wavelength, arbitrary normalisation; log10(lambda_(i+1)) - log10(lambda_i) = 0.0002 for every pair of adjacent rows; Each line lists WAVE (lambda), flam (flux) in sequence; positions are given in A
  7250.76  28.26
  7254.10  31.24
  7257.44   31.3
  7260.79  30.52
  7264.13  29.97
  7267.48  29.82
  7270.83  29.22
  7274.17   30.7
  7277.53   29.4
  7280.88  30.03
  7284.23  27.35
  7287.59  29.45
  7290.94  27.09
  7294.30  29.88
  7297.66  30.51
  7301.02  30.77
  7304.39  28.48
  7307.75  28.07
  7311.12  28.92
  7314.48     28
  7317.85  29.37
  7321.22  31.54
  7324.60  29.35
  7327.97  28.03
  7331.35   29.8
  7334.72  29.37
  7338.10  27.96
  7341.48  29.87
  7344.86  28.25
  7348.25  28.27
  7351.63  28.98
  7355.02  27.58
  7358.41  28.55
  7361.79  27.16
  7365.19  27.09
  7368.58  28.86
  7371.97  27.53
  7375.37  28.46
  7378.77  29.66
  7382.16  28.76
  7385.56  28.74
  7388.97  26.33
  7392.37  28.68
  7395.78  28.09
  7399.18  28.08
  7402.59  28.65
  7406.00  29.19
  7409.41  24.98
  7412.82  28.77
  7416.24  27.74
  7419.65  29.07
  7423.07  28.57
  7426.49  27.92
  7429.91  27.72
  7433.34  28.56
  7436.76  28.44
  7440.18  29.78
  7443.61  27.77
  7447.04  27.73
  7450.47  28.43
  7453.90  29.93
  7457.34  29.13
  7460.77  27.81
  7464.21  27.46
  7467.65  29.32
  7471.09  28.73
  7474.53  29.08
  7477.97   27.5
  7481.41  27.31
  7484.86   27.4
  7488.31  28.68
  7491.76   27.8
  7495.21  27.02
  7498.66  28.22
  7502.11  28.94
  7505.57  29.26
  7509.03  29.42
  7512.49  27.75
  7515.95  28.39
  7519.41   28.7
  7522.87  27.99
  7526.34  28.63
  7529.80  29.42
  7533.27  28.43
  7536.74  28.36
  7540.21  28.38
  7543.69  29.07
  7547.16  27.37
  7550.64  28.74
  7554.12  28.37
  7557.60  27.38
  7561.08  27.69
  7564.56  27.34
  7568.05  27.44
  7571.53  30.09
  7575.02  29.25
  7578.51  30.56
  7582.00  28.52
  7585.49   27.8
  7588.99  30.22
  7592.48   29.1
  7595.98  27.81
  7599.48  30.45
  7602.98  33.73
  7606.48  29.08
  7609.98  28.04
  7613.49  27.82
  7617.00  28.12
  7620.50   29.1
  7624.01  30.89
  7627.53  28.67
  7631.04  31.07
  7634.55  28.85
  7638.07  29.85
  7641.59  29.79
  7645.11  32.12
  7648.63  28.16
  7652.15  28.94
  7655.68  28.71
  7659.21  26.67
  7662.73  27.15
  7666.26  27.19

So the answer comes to 28.2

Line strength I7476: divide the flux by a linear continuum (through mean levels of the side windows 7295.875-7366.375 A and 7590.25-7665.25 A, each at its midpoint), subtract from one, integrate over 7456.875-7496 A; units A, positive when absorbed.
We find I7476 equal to 1.3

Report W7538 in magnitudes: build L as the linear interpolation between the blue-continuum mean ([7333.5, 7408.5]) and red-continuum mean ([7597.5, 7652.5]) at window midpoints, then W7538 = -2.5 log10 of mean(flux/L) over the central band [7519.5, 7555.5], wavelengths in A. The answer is 0.03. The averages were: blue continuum 28.3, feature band 28.5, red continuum 29.7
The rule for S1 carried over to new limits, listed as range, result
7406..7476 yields 28.4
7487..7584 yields 28.5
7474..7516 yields 28.2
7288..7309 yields 29.2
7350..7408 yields 28.2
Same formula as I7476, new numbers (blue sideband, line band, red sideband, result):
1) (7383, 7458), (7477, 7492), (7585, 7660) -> 0.46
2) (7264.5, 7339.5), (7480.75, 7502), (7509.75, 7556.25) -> 0.55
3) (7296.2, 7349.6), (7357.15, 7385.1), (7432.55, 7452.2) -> 0.58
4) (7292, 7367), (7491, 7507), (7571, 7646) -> 0.56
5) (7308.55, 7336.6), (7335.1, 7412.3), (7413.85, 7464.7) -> 1.85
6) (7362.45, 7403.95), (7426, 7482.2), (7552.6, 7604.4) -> 0.18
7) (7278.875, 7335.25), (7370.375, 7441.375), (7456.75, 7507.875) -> 0.95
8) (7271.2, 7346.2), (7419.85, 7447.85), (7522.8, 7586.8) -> 0.45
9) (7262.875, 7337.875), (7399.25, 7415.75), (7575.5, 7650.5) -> 0.82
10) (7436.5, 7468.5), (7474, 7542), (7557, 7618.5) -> 0.94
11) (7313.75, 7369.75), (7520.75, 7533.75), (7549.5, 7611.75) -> 0.13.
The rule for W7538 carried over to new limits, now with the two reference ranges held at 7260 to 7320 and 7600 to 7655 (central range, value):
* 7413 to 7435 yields 0.04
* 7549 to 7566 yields 0.06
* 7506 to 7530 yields 0.03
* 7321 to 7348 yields 0.01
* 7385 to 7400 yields 0.06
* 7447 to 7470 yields 0.03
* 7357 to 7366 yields 0.07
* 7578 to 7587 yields 0.03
